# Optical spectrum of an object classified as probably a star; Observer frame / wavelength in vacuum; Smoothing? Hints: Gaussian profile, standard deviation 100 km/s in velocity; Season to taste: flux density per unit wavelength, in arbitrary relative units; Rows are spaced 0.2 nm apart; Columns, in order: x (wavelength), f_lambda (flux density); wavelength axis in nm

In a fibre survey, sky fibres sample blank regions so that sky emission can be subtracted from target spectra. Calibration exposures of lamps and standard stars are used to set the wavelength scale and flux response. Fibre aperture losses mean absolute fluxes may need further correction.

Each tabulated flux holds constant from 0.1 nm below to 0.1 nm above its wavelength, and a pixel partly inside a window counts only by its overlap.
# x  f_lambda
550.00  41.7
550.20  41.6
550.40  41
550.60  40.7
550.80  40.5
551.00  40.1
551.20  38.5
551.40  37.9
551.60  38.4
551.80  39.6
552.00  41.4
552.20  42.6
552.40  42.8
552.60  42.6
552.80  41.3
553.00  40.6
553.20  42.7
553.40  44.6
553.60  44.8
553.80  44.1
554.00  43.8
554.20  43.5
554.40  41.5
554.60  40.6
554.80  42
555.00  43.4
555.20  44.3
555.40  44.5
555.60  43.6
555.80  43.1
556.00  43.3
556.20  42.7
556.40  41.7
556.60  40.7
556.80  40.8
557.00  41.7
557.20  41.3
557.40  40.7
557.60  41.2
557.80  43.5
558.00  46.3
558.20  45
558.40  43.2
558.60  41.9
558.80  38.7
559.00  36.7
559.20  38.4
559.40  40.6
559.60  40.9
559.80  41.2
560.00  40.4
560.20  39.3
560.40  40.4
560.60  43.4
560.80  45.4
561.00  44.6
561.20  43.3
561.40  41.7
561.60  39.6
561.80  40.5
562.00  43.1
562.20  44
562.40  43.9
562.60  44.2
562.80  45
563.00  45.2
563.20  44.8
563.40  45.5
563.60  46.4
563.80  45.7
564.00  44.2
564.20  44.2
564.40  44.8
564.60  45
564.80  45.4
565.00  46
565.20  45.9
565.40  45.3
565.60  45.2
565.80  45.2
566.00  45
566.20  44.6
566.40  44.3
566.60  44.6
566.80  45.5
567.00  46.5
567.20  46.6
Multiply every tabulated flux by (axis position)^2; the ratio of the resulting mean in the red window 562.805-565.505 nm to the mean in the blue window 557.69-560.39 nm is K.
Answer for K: 1.1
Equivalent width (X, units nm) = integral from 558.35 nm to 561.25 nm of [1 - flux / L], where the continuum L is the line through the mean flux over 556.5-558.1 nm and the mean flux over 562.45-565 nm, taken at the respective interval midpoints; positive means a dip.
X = 0.14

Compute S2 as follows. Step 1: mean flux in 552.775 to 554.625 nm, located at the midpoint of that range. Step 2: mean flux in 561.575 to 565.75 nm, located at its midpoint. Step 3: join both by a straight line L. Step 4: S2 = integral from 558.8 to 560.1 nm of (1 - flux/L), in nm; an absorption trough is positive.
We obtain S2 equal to 0.13 nm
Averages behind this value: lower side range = 42.9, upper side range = 44.6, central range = 39.6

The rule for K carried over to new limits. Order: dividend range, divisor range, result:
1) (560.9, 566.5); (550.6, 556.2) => 1.09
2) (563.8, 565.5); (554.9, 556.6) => 1.08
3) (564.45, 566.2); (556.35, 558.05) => 1.11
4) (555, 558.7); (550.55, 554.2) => 1.05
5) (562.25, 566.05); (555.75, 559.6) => 1.11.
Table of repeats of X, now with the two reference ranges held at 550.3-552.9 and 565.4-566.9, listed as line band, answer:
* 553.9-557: -0.07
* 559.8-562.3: 0.08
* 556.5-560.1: 0.11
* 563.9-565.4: -0.02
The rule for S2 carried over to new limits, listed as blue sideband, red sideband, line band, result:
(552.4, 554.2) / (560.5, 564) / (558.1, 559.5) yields 0.094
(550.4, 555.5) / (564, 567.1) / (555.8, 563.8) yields 0.230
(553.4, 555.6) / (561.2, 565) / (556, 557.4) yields 0.063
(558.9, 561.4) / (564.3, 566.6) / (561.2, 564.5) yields -0.052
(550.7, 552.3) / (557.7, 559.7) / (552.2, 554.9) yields -0.157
